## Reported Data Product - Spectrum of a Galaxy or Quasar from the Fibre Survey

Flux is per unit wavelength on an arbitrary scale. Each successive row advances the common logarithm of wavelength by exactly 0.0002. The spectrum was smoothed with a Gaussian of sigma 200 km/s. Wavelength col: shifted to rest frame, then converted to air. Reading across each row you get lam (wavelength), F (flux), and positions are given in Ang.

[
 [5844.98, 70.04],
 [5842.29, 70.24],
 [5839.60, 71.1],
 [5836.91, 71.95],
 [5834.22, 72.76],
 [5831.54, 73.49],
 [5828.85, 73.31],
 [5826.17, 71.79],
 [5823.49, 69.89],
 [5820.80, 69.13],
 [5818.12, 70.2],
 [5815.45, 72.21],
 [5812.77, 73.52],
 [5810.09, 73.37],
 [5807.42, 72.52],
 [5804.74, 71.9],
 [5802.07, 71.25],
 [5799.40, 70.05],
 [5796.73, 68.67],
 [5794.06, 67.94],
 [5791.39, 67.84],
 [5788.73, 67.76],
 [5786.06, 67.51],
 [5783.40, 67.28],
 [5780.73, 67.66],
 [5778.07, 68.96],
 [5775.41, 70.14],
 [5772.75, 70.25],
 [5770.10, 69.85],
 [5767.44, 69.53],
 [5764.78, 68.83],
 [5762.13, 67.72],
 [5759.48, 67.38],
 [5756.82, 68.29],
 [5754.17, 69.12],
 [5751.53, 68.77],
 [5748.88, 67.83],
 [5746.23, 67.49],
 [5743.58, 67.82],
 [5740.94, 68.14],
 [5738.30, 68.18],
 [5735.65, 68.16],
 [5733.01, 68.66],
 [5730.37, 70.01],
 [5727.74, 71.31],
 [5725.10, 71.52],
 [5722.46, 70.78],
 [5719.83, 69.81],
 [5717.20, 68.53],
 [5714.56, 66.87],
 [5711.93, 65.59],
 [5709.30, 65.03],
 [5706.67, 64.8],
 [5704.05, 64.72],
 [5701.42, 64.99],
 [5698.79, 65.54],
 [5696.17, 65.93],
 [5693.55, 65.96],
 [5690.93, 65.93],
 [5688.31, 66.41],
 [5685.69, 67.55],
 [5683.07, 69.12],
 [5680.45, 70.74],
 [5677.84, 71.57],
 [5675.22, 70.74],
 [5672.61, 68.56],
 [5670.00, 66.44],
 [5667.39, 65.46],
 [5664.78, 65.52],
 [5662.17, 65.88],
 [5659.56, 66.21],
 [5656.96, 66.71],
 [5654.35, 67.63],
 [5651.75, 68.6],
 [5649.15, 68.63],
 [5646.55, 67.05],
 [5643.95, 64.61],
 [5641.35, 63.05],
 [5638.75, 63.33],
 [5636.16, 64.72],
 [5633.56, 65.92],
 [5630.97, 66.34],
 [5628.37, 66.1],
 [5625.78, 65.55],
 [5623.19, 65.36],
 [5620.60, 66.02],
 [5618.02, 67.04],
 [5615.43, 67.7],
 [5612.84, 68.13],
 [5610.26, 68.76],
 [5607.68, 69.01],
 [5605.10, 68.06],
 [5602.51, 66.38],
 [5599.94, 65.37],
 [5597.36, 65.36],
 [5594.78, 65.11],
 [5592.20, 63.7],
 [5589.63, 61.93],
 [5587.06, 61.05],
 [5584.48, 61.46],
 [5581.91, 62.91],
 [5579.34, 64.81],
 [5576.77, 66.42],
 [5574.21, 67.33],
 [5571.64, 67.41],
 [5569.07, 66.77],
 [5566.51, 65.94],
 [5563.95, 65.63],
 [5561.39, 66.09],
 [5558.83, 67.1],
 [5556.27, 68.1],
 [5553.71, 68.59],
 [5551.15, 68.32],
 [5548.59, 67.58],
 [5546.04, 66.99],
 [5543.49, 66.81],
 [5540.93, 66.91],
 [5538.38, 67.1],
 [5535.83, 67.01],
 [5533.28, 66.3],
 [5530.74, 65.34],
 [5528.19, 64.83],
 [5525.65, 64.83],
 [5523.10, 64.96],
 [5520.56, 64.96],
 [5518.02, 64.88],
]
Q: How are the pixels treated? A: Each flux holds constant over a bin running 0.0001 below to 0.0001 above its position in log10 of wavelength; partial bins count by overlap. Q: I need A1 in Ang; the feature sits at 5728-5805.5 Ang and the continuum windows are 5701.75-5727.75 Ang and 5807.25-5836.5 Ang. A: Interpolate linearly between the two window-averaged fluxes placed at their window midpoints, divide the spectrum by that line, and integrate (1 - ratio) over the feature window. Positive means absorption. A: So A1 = 1.1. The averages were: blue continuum 67.6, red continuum 72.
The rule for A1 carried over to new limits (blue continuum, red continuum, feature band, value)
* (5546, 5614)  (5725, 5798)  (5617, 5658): 0.5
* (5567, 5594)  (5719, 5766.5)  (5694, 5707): 0.5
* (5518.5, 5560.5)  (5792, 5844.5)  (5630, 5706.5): 2.3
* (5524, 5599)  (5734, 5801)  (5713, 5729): -0.4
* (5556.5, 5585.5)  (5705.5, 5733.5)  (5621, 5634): 0.2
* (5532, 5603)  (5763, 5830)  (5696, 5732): 0.5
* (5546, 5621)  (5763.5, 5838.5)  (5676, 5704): 0.4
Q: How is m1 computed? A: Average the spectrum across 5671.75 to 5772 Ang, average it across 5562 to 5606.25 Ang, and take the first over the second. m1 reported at 1.0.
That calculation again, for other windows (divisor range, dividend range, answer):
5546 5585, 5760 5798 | 1.03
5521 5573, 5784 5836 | 1.06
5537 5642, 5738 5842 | 1.06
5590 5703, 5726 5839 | 1.05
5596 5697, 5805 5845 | 1.07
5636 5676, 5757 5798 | 1.03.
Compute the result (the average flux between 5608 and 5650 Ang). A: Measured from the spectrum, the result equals 66.2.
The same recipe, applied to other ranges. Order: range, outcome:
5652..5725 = 67.2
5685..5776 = 67.9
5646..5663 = 67.3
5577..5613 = 65.1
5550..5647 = 65.8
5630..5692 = 67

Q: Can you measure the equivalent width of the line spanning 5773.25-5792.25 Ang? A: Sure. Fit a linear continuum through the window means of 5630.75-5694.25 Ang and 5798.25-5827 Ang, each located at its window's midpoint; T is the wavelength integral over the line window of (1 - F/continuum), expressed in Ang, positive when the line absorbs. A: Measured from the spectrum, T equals 0.6 Ang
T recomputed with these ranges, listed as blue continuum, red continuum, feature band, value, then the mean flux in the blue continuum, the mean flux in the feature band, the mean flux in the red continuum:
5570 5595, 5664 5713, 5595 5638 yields -1.0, 64.2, 66.5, 66.9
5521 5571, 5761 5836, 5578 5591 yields 0.9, 66.6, 62.5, 70.2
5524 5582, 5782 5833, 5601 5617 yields -0.1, 66.5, 68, 70.5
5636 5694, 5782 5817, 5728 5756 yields 0.1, 67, 68.5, 70.1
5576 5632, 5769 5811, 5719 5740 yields -0.5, 65.6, 69.8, 69.5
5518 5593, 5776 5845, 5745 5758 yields 0.2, 65.8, 68.3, 70.5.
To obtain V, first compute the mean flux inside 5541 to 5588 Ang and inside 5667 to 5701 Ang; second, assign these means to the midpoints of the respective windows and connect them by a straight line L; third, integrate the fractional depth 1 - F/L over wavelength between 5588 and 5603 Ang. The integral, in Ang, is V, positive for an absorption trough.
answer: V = 0.5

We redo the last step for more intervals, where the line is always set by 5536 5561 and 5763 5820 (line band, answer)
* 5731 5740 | 0.1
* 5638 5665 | 0.9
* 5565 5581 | 0.3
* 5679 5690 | 0.1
